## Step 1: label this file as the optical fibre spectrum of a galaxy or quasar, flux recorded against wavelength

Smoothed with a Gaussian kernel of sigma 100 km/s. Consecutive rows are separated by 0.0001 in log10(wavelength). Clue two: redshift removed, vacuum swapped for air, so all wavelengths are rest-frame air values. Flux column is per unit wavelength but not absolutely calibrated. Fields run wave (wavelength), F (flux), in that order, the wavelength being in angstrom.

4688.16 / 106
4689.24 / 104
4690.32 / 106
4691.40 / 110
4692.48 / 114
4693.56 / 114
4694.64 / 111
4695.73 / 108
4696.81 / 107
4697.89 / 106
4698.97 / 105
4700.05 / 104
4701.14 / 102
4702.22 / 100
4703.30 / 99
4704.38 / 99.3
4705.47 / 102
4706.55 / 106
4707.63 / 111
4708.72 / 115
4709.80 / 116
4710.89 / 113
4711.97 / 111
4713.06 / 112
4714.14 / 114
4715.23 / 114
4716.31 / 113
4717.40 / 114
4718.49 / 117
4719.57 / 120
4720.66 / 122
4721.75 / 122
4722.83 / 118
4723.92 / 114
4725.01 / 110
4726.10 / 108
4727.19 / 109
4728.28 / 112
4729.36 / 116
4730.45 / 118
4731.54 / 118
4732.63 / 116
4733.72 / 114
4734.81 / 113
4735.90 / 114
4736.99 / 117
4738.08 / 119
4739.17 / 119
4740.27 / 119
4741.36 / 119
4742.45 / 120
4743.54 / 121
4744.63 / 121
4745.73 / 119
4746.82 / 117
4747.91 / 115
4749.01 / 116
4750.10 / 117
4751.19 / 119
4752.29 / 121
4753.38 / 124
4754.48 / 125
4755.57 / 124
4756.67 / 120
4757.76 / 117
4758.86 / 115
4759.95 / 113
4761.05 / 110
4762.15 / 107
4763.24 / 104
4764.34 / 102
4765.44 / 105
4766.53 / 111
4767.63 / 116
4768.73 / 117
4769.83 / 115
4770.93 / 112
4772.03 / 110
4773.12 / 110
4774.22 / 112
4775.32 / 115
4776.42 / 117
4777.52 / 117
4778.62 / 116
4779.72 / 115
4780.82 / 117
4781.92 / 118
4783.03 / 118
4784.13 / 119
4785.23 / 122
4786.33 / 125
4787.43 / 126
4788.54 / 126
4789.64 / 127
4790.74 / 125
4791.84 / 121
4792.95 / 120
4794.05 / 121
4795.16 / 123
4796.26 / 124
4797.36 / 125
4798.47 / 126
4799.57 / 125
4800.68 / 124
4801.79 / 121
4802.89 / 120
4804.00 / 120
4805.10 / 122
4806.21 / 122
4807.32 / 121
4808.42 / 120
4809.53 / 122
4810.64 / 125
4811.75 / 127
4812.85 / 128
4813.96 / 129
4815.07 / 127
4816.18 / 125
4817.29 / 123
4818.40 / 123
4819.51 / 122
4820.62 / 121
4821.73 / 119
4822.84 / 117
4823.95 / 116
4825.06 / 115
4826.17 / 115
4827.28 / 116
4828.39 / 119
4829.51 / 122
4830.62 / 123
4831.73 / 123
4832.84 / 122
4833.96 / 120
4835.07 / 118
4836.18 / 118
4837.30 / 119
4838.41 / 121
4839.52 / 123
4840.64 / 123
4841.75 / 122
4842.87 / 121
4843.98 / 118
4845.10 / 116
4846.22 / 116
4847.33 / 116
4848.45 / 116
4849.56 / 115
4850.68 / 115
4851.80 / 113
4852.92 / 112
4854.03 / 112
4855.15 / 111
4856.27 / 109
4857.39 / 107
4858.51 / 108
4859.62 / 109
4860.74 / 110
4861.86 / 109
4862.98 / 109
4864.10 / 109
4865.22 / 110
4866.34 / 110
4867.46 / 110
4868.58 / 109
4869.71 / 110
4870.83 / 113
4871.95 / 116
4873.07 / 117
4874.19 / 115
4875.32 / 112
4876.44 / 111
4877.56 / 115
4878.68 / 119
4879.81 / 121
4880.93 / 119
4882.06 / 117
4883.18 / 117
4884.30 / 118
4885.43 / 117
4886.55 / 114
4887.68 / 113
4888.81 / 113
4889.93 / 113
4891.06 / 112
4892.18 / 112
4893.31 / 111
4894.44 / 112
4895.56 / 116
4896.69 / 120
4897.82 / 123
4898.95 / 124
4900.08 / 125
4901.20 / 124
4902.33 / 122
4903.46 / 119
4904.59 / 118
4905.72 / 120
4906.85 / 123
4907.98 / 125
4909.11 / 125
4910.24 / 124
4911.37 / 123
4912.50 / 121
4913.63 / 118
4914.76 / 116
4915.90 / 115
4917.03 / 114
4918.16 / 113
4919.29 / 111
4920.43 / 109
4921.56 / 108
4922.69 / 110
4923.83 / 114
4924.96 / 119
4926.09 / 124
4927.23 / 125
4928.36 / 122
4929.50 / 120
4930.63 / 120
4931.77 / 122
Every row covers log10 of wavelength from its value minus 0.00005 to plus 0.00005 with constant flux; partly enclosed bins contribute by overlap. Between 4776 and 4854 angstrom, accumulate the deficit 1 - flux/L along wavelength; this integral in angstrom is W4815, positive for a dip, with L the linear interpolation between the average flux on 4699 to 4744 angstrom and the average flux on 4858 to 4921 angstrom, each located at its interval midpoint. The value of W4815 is -4.1 angstrom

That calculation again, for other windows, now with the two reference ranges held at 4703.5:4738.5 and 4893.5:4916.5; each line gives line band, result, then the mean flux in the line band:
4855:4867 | 1.0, 109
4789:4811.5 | -1.2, 123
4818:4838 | -0.3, 119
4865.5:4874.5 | 0.5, 112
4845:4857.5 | 0.5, 113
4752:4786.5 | 0.1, 115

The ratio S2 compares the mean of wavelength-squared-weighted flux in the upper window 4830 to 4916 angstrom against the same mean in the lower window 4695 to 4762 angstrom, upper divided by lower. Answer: 1.08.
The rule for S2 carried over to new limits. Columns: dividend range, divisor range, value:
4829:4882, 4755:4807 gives 1.01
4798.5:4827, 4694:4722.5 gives 1.16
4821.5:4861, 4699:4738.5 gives 1.09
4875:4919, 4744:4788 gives 1.07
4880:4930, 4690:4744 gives 1.13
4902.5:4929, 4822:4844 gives 1.02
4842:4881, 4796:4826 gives 0.94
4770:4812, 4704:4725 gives 1.10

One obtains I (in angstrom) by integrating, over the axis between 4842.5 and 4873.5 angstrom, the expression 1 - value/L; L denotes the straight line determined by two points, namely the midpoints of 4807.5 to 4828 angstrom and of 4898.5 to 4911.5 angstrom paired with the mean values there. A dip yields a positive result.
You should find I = 2.5 angstrom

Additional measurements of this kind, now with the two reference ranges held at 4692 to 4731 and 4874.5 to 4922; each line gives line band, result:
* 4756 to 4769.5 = 0.1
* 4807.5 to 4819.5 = -1.1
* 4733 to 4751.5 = -0.9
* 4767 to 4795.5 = -1.3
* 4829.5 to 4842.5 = -0.7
